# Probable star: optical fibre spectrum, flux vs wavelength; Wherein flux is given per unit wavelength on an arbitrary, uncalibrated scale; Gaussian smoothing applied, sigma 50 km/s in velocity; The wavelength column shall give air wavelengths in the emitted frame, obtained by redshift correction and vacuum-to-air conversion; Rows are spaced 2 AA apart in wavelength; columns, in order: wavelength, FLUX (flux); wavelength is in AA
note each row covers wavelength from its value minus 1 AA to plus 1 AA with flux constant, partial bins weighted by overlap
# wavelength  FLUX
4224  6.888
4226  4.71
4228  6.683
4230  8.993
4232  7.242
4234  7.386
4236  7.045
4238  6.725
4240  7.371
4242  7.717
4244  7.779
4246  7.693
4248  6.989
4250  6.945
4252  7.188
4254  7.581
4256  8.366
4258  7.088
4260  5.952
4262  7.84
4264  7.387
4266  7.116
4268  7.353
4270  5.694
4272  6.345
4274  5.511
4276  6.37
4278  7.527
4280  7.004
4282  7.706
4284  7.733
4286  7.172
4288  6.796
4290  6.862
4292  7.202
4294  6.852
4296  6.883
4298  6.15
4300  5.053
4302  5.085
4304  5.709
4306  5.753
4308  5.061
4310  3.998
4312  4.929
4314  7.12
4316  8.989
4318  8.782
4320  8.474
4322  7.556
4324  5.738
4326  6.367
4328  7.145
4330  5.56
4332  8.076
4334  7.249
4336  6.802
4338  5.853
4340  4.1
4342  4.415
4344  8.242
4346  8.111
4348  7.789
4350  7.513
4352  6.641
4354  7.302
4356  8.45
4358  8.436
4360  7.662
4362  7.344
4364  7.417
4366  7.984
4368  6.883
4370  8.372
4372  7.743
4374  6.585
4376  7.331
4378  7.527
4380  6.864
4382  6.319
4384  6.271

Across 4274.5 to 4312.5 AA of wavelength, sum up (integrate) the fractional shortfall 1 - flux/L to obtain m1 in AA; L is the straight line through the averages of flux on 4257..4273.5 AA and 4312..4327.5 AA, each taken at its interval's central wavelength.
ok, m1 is 4.16 AA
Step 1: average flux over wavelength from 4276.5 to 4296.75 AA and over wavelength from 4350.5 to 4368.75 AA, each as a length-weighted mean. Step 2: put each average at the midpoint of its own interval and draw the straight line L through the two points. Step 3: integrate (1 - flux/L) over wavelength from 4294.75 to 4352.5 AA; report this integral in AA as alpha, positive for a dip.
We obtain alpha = 6.7 AA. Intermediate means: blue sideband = 7.16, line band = 6.52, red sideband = 7.58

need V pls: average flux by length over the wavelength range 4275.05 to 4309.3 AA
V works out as 6.5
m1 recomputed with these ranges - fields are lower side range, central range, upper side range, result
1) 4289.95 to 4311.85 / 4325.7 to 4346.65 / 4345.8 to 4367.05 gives 1.4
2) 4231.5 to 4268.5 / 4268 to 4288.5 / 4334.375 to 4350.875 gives 0.8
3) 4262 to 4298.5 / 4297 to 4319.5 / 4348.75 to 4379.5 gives 3.2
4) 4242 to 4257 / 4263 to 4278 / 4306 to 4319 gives 1.2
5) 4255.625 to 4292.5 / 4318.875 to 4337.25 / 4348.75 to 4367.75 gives 1.0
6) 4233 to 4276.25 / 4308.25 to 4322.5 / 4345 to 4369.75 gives 0.8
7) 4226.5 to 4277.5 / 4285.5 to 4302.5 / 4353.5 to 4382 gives 1.9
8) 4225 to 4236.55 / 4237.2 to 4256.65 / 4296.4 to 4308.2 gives -2.2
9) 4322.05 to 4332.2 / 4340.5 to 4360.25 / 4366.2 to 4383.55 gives -1.4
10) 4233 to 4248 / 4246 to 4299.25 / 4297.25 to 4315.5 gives -4.5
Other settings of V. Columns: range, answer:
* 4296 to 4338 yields 6.47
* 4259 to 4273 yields 6.81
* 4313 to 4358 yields 7.13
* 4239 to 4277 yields 7.07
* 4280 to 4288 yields 7.38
